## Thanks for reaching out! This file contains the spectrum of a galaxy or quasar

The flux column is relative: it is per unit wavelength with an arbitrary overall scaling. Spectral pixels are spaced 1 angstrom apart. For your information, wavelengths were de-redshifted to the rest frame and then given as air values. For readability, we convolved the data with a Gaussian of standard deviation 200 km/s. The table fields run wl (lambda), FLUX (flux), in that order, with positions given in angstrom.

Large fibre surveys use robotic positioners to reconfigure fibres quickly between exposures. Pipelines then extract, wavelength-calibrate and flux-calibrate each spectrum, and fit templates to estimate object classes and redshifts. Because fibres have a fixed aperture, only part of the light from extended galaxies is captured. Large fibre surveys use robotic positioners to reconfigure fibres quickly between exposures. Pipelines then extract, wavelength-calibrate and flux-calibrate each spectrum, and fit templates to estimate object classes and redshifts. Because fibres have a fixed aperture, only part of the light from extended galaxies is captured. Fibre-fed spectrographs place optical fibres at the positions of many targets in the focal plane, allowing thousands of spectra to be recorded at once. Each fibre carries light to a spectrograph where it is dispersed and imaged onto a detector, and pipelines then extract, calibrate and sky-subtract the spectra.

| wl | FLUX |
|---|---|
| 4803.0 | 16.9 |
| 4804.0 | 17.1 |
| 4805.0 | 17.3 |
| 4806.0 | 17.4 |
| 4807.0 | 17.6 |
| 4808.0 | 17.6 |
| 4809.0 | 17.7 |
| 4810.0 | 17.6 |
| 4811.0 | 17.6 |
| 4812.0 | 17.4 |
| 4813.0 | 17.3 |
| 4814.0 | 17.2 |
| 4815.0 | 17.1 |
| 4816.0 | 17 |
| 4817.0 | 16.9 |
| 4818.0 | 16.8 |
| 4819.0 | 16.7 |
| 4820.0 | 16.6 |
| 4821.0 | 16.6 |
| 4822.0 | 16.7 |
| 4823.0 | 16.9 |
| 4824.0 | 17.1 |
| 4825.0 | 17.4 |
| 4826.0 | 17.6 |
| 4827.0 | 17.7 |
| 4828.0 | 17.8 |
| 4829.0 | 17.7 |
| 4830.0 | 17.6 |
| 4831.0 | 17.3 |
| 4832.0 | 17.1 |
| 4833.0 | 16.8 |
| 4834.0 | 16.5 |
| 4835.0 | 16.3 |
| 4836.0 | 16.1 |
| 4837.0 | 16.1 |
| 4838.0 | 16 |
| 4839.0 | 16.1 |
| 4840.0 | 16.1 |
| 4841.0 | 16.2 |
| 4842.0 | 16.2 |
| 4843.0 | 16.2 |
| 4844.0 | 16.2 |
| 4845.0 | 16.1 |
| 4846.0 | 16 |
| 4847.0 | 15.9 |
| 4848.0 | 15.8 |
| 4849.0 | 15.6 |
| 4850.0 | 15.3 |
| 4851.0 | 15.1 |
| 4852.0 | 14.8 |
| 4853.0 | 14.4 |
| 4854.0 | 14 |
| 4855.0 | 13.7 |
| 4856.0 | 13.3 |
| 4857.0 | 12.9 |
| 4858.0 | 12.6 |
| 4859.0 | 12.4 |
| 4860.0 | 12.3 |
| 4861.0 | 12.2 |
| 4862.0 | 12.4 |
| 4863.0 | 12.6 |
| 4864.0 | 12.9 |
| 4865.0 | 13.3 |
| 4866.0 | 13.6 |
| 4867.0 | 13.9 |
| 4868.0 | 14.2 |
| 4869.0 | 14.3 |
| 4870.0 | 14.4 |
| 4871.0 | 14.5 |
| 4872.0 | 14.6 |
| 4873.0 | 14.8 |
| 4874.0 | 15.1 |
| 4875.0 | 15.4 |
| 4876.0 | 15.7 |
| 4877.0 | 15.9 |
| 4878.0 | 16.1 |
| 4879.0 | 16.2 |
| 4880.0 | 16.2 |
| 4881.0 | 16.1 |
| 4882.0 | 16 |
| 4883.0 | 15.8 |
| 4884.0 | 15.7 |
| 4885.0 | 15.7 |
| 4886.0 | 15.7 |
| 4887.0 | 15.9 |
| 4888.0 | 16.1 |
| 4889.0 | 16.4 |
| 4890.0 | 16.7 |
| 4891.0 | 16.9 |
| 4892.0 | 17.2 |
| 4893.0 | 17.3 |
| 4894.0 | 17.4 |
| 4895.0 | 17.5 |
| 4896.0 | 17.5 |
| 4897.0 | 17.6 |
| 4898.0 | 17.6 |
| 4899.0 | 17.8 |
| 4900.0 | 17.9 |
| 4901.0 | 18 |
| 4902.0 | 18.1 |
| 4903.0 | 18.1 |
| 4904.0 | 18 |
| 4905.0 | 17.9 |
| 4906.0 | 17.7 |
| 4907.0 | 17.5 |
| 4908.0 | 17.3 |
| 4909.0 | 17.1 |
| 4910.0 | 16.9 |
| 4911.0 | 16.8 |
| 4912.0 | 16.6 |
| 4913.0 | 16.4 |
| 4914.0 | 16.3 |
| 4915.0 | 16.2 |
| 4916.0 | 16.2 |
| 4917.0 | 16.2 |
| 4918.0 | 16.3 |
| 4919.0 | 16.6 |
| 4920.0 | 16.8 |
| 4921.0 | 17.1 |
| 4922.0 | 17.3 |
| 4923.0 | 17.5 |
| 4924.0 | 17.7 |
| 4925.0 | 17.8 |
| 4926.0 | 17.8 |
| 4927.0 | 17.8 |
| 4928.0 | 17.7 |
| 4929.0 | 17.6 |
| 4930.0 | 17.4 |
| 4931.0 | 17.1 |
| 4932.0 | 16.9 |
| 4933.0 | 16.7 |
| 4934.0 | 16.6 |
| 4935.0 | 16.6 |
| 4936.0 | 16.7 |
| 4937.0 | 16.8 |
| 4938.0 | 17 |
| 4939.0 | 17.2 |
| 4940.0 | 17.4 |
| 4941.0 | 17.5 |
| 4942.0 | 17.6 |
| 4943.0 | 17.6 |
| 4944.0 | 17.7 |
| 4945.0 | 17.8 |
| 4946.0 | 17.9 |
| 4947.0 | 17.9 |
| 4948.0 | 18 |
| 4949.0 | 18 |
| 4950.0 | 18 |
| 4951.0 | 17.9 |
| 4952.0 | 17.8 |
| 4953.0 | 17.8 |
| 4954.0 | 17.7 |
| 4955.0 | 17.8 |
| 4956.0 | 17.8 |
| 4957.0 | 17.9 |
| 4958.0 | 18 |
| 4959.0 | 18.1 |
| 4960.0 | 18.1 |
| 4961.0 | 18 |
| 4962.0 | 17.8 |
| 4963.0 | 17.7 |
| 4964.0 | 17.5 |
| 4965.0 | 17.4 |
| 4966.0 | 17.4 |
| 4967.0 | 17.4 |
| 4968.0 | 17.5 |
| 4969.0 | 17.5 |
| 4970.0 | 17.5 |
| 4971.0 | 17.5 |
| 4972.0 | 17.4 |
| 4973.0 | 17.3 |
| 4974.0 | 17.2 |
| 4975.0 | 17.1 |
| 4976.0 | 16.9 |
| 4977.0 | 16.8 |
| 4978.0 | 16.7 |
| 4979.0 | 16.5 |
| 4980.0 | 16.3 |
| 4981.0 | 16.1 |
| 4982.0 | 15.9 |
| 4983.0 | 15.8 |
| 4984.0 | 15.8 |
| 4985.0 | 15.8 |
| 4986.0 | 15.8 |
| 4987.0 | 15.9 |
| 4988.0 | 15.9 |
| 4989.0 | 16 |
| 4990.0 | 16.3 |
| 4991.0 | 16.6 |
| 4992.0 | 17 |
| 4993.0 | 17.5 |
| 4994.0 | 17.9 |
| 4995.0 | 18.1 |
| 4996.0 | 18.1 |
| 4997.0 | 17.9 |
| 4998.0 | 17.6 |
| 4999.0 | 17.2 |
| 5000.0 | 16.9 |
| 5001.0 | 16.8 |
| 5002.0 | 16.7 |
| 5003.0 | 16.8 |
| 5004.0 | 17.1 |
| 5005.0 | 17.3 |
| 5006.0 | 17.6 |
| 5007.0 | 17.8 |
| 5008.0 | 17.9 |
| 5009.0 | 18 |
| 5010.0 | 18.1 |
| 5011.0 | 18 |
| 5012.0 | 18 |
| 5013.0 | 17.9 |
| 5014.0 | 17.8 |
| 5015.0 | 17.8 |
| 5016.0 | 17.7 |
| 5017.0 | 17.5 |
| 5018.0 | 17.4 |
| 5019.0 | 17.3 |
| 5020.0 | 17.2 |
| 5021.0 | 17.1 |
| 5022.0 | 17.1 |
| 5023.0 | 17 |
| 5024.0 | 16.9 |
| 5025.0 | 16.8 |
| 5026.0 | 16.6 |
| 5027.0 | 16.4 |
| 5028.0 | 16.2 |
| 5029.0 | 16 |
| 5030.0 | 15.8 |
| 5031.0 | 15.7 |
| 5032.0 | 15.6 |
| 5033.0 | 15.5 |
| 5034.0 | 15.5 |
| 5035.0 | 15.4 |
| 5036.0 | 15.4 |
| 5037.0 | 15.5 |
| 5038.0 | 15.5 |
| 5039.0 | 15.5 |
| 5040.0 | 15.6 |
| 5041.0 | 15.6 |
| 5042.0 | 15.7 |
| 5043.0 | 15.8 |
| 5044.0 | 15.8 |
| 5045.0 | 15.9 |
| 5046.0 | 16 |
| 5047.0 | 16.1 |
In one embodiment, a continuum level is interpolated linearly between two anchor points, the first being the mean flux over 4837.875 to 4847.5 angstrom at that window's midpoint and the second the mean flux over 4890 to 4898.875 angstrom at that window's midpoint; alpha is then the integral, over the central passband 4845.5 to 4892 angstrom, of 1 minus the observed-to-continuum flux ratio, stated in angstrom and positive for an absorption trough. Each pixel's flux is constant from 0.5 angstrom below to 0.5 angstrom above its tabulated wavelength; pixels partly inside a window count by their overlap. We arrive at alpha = 5.4 angstrom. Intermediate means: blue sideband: 16.1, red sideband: 17.4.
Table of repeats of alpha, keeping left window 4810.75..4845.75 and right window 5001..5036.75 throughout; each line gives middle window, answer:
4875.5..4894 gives 0.7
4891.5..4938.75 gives -1.0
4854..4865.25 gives 2.7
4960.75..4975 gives -0.5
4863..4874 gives 1.8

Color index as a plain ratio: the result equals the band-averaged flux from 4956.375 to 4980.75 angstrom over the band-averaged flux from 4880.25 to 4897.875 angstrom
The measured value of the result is 1.0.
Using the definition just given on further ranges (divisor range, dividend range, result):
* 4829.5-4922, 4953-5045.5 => 1.07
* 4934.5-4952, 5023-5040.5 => 0.91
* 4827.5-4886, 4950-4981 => 1.15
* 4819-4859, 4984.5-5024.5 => 1.08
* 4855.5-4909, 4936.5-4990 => 1.10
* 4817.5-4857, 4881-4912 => 1.05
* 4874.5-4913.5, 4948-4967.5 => 1.06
